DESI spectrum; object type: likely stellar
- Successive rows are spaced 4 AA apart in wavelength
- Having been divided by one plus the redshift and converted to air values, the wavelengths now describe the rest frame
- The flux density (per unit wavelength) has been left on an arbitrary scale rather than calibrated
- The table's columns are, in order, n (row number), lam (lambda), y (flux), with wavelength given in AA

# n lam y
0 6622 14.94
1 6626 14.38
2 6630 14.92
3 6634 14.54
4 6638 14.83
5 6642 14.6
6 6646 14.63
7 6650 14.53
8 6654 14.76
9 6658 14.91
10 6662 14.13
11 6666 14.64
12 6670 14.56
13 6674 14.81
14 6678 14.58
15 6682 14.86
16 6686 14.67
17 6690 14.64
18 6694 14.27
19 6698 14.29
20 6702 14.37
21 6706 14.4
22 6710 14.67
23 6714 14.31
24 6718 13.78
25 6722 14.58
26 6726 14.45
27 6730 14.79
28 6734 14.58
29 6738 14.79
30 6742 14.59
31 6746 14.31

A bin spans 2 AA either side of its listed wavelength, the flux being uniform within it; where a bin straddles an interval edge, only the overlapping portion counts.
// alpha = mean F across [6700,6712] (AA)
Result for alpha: 14.5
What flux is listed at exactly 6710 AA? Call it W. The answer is 14.67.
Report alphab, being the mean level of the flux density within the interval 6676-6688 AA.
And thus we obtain 14.7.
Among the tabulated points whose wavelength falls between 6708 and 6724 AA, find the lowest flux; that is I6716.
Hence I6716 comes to 13.78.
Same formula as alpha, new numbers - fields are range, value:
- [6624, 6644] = 14.7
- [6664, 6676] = 14.7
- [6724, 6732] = 14.6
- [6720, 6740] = 14.6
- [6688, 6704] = 14.4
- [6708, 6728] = 14.4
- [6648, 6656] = 14.6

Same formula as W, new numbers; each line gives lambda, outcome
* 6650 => 14.53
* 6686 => 14.67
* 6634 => 14.54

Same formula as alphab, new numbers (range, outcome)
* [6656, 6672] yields 14.6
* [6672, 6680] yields 14.7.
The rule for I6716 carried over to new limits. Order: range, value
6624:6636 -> 14.38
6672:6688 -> 14.58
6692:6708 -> 14.27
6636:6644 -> 14.6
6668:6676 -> 14.56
